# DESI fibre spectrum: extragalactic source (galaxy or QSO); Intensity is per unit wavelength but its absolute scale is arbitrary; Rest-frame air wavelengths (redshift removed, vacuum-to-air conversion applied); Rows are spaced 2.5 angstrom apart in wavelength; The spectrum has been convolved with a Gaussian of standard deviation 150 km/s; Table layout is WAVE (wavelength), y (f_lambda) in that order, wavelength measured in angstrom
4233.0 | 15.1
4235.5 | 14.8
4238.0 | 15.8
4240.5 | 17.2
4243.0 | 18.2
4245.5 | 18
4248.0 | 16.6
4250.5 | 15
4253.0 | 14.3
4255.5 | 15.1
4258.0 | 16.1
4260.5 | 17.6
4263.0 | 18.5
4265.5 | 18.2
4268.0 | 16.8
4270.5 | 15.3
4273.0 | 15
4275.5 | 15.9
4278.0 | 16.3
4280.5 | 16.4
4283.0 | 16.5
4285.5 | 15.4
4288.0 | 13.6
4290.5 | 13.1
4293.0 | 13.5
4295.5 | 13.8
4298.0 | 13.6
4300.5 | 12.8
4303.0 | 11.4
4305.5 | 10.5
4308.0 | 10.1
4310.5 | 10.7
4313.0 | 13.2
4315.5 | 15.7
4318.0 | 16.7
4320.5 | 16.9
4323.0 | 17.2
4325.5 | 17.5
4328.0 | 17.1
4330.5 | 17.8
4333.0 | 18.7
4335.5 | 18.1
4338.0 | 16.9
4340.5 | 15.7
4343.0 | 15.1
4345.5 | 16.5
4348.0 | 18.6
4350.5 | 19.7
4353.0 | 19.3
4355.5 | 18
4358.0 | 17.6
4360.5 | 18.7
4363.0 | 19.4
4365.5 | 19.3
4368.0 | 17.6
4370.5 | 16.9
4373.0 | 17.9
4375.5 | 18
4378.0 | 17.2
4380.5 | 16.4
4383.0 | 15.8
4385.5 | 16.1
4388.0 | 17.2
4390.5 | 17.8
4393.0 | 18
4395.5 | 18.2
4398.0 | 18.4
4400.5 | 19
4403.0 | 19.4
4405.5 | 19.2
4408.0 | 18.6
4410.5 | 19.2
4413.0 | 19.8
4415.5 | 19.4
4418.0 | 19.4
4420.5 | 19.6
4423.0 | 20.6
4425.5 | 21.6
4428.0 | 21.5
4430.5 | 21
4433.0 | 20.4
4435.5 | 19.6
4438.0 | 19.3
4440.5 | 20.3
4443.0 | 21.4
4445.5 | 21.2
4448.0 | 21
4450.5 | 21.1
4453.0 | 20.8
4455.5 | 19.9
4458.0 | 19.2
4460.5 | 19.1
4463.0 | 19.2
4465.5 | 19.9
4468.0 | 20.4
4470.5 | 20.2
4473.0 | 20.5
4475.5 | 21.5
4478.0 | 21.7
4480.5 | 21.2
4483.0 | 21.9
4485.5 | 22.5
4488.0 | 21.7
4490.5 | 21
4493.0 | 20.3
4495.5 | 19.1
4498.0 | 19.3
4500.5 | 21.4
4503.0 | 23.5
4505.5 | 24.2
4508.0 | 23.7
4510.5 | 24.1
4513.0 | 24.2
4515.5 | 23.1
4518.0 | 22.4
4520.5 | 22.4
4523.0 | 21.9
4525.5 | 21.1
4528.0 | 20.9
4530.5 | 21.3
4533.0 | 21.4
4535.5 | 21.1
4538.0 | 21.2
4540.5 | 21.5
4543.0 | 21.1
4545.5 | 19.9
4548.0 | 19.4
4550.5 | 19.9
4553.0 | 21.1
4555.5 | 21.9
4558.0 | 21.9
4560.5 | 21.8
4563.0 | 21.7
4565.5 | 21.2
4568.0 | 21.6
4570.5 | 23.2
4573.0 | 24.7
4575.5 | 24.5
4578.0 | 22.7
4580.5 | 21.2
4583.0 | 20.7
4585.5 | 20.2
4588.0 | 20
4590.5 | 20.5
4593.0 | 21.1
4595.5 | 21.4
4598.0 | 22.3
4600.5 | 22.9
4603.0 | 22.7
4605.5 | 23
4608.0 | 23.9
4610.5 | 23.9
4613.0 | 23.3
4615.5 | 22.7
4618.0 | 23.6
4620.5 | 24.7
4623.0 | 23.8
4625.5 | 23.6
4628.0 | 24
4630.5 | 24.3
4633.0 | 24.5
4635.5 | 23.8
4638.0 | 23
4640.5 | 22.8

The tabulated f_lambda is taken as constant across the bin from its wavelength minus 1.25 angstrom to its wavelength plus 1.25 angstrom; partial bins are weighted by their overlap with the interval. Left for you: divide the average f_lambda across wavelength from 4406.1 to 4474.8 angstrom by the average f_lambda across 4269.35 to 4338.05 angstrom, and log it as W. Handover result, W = 1.35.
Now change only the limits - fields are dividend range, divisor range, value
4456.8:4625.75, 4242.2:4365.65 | 1.36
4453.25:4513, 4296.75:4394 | 1.29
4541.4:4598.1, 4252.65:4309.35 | 1.45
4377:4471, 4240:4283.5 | 1.18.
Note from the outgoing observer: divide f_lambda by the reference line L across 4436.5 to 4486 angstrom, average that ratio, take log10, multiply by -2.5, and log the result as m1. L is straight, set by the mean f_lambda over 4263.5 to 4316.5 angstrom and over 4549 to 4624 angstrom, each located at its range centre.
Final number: -0.094 mag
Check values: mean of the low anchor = 14.2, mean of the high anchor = 22.3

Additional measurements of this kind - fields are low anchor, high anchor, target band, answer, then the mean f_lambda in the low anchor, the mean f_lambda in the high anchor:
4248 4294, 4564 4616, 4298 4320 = 0.274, 15.7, 22.3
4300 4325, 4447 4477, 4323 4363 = -0.181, 13.7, 20.2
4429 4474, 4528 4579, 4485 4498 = 0.006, 20.3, 21.6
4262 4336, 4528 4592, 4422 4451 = -0.127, 15.2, 21.4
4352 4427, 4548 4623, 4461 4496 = -0.034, 18.5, 22.2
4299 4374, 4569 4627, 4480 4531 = -0.080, 16.4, 22.6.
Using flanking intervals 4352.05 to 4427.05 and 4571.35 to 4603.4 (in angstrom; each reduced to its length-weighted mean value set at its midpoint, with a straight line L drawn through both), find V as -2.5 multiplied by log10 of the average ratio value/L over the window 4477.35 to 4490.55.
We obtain -0.08 mag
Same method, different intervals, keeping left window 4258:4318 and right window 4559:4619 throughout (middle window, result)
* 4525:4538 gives -0.02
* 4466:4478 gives -0.08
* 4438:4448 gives -0.12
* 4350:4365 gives -0.15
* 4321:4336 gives -0.13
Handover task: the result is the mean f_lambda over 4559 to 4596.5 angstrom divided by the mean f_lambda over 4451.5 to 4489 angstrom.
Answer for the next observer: 1.05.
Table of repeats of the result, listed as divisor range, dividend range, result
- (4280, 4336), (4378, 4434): 1.28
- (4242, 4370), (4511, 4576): 1.36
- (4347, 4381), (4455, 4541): 1.17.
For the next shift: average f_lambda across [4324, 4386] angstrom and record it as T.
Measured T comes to 17.6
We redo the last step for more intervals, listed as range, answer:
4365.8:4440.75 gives 18.8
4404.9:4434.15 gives 20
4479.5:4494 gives 21.5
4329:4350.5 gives 17.3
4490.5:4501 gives 20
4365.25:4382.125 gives 17.5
